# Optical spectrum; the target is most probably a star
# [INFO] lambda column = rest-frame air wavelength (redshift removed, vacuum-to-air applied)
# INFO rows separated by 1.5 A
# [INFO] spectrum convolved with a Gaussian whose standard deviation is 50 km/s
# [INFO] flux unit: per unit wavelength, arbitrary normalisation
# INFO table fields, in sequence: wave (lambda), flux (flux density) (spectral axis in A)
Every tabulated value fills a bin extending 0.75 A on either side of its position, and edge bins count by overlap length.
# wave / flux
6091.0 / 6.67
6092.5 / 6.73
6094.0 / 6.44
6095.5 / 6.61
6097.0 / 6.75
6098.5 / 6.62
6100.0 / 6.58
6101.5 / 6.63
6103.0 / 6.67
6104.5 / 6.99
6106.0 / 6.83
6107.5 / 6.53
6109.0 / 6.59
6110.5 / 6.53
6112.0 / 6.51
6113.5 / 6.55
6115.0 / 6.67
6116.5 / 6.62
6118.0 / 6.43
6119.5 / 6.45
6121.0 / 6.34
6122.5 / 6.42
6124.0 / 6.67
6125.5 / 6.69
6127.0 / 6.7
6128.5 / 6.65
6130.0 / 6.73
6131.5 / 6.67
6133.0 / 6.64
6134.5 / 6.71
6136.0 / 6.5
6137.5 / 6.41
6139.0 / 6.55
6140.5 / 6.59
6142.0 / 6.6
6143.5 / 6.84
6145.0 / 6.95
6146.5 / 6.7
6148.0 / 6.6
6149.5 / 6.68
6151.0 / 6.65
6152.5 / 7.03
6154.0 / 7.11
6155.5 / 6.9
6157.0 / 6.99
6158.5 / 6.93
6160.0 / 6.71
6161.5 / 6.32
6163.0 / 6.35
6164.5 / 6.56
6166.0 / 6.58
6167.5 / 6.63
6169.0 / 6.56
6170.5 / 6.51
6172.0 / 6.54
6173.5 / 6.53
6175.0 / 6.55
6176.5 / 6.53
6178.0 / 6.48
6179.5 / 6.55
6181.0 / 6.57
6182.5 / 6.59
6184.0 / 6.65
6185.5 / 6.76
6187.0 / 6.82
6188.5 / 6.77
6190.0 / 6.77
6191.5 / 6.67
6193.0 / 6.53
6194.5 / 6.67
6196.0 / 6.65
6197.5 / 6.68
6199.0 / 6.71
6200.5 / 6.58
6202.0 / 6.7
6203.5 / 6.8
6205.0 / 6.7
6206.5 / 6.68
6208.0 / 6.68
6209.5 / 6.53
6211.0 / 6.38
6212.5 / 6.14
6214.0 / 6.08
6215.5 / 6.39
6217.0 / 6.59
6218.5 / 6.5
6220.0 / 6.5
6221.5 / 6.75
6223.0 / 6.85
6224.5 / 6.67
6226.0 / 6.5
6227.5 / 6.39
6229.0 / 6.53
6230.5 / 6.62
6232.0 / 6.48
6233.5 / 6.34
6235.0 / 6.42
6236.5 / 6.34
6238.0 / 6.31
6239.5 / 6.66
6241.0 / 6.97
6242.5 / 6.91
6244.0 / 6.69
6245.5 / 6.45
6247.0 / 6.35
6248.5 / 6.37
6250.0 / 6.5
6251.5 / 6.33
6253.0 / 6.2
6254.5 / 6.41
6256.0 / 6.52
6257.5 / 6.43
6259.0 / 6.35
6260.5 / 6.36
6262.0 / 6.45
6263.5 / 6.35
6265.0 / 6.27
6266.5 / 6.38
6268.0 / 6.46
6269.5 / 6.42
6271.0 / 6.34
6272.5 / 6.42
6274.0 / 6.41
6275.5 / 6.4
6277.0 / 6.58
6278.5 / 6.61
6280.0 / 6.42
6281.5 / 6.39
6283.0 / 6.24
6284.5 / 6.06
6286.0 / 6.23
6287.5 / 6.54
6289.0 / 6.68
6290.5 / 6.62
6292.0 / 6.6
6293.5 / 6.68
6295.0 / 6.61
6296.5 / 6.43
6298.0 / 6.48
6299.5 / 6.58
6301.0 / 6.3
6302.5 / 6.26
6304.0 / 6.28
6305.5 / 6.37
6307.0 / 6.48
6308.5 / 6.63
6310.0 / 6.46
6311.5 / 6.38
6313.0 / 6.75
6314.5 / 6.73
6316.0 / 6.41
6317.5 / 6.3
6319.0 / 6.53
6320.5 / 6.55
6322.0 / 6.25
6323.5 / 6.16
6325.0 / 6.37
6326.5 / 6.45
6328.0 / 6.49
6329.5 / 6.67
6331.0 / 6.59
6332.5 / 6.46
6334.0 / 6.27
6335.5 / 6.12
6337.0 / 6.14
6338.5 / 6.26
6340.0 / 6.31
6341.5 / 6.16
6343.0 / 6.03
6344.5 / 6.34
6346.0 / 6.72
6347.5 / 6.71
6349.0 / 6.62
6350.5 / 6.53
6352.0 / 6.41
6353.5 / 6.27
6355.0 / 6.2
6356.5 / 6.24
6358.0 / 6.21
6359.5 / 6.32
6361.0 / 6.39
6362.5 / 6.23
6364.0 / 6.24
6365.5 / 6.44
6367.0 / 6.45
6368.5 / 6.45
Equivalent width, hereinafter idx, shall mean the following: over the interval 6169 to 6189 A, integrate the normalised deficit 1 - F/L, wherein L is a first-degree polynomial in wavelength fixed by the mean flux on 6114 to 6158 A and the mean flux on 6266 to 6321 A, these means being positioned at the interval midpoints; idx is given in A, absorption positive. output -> 0.0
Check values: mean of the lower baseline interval 6.67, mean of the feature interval 6.6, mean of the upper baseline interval 6.46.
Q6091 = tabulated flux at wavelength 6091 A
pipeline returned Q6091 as 6.67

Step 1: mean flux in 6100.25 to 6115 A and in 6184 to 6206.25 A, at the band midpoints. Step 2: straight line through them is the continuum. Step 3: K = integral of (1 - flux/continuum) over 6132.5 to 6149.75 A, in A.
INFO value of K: 0.1 A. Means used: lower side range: 6.65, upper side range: 6.7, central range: 6.65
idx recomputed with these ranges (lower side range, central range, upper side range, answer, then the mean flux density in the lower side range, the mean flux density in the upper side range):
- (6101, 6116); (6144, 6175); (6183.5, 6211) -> -0.1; 6.65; 6.68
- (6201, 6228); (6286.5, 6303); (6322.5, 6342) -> -0.3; 6.55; 6.34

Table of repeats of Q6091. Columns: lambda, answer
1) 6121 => 6.34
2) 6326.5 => 6.45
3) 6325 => 6.37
